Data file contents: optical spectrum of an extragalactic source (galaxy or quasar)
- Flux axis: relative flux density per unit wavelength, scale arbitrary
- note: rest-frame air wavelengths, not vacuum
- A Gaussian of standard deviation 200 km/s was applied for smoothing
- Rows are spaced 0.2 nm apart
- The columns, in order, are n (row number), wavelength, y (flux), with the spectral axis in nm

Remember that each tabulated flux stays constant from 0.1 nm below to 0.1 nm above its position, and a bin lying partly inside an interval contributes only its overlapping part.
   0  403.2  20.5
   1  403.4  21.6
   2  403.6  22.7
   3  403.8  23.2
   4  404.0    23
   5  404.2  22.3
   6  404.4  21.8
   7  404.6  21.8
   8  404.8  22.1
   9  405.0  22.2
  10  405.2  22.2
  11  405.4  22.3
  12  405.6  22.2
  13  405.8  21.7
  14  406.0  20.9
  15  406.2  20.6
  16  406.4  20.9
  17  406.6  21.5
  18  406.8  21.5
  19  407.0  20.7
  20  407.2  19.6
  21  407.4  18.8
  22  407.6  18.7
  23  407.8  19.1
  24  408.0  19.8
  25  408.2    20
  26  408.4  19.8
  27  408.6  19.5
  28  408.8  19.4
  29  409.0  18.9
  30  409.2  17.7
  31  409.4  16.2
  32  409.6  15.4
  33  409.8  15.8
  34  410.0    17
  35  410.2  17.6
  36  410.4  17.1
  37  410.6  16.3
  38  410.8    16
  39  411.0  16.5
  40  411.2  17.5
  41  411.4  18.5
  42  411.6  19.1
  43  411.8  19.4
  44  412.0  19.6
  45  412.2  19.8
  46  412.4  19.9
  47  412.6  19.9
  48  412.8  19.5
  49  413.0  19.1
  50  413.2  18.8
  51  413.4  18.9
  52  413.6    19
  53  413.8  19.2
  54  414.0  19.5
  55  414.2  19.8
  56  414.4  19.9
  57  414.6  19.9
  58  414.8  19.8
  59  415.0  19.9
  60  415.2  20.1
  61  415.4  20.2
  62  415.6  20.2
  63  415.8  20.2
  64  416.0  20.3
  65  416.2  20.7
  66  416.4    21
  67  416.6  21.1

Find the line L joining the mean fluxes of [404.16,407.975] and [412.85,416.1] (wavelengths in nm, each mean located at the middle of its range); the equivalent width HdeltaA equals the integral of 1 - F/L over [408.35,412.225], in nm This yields 0.49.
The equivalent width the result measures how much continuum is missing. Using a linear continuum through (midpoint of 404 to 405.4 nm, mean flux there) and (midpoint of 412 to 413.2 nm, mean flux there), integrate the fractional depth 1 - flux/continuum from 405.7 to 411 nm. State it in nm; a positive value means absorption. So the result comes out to 0.55 nm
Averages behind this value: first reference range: 22.2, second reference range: 19.6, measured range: 18.8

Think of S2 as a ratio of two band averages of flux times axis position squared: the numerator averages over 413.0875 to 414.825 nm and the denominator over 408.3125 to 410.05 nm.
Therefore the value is 1.12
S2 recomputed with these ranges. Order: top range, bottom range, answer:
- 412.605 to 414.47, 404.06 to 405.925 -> 0.91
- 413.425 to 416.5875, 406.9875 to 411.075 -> 1.14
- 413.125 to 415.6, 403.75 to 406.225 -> 0.93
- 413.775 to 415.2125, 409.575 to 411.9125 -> 1.17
